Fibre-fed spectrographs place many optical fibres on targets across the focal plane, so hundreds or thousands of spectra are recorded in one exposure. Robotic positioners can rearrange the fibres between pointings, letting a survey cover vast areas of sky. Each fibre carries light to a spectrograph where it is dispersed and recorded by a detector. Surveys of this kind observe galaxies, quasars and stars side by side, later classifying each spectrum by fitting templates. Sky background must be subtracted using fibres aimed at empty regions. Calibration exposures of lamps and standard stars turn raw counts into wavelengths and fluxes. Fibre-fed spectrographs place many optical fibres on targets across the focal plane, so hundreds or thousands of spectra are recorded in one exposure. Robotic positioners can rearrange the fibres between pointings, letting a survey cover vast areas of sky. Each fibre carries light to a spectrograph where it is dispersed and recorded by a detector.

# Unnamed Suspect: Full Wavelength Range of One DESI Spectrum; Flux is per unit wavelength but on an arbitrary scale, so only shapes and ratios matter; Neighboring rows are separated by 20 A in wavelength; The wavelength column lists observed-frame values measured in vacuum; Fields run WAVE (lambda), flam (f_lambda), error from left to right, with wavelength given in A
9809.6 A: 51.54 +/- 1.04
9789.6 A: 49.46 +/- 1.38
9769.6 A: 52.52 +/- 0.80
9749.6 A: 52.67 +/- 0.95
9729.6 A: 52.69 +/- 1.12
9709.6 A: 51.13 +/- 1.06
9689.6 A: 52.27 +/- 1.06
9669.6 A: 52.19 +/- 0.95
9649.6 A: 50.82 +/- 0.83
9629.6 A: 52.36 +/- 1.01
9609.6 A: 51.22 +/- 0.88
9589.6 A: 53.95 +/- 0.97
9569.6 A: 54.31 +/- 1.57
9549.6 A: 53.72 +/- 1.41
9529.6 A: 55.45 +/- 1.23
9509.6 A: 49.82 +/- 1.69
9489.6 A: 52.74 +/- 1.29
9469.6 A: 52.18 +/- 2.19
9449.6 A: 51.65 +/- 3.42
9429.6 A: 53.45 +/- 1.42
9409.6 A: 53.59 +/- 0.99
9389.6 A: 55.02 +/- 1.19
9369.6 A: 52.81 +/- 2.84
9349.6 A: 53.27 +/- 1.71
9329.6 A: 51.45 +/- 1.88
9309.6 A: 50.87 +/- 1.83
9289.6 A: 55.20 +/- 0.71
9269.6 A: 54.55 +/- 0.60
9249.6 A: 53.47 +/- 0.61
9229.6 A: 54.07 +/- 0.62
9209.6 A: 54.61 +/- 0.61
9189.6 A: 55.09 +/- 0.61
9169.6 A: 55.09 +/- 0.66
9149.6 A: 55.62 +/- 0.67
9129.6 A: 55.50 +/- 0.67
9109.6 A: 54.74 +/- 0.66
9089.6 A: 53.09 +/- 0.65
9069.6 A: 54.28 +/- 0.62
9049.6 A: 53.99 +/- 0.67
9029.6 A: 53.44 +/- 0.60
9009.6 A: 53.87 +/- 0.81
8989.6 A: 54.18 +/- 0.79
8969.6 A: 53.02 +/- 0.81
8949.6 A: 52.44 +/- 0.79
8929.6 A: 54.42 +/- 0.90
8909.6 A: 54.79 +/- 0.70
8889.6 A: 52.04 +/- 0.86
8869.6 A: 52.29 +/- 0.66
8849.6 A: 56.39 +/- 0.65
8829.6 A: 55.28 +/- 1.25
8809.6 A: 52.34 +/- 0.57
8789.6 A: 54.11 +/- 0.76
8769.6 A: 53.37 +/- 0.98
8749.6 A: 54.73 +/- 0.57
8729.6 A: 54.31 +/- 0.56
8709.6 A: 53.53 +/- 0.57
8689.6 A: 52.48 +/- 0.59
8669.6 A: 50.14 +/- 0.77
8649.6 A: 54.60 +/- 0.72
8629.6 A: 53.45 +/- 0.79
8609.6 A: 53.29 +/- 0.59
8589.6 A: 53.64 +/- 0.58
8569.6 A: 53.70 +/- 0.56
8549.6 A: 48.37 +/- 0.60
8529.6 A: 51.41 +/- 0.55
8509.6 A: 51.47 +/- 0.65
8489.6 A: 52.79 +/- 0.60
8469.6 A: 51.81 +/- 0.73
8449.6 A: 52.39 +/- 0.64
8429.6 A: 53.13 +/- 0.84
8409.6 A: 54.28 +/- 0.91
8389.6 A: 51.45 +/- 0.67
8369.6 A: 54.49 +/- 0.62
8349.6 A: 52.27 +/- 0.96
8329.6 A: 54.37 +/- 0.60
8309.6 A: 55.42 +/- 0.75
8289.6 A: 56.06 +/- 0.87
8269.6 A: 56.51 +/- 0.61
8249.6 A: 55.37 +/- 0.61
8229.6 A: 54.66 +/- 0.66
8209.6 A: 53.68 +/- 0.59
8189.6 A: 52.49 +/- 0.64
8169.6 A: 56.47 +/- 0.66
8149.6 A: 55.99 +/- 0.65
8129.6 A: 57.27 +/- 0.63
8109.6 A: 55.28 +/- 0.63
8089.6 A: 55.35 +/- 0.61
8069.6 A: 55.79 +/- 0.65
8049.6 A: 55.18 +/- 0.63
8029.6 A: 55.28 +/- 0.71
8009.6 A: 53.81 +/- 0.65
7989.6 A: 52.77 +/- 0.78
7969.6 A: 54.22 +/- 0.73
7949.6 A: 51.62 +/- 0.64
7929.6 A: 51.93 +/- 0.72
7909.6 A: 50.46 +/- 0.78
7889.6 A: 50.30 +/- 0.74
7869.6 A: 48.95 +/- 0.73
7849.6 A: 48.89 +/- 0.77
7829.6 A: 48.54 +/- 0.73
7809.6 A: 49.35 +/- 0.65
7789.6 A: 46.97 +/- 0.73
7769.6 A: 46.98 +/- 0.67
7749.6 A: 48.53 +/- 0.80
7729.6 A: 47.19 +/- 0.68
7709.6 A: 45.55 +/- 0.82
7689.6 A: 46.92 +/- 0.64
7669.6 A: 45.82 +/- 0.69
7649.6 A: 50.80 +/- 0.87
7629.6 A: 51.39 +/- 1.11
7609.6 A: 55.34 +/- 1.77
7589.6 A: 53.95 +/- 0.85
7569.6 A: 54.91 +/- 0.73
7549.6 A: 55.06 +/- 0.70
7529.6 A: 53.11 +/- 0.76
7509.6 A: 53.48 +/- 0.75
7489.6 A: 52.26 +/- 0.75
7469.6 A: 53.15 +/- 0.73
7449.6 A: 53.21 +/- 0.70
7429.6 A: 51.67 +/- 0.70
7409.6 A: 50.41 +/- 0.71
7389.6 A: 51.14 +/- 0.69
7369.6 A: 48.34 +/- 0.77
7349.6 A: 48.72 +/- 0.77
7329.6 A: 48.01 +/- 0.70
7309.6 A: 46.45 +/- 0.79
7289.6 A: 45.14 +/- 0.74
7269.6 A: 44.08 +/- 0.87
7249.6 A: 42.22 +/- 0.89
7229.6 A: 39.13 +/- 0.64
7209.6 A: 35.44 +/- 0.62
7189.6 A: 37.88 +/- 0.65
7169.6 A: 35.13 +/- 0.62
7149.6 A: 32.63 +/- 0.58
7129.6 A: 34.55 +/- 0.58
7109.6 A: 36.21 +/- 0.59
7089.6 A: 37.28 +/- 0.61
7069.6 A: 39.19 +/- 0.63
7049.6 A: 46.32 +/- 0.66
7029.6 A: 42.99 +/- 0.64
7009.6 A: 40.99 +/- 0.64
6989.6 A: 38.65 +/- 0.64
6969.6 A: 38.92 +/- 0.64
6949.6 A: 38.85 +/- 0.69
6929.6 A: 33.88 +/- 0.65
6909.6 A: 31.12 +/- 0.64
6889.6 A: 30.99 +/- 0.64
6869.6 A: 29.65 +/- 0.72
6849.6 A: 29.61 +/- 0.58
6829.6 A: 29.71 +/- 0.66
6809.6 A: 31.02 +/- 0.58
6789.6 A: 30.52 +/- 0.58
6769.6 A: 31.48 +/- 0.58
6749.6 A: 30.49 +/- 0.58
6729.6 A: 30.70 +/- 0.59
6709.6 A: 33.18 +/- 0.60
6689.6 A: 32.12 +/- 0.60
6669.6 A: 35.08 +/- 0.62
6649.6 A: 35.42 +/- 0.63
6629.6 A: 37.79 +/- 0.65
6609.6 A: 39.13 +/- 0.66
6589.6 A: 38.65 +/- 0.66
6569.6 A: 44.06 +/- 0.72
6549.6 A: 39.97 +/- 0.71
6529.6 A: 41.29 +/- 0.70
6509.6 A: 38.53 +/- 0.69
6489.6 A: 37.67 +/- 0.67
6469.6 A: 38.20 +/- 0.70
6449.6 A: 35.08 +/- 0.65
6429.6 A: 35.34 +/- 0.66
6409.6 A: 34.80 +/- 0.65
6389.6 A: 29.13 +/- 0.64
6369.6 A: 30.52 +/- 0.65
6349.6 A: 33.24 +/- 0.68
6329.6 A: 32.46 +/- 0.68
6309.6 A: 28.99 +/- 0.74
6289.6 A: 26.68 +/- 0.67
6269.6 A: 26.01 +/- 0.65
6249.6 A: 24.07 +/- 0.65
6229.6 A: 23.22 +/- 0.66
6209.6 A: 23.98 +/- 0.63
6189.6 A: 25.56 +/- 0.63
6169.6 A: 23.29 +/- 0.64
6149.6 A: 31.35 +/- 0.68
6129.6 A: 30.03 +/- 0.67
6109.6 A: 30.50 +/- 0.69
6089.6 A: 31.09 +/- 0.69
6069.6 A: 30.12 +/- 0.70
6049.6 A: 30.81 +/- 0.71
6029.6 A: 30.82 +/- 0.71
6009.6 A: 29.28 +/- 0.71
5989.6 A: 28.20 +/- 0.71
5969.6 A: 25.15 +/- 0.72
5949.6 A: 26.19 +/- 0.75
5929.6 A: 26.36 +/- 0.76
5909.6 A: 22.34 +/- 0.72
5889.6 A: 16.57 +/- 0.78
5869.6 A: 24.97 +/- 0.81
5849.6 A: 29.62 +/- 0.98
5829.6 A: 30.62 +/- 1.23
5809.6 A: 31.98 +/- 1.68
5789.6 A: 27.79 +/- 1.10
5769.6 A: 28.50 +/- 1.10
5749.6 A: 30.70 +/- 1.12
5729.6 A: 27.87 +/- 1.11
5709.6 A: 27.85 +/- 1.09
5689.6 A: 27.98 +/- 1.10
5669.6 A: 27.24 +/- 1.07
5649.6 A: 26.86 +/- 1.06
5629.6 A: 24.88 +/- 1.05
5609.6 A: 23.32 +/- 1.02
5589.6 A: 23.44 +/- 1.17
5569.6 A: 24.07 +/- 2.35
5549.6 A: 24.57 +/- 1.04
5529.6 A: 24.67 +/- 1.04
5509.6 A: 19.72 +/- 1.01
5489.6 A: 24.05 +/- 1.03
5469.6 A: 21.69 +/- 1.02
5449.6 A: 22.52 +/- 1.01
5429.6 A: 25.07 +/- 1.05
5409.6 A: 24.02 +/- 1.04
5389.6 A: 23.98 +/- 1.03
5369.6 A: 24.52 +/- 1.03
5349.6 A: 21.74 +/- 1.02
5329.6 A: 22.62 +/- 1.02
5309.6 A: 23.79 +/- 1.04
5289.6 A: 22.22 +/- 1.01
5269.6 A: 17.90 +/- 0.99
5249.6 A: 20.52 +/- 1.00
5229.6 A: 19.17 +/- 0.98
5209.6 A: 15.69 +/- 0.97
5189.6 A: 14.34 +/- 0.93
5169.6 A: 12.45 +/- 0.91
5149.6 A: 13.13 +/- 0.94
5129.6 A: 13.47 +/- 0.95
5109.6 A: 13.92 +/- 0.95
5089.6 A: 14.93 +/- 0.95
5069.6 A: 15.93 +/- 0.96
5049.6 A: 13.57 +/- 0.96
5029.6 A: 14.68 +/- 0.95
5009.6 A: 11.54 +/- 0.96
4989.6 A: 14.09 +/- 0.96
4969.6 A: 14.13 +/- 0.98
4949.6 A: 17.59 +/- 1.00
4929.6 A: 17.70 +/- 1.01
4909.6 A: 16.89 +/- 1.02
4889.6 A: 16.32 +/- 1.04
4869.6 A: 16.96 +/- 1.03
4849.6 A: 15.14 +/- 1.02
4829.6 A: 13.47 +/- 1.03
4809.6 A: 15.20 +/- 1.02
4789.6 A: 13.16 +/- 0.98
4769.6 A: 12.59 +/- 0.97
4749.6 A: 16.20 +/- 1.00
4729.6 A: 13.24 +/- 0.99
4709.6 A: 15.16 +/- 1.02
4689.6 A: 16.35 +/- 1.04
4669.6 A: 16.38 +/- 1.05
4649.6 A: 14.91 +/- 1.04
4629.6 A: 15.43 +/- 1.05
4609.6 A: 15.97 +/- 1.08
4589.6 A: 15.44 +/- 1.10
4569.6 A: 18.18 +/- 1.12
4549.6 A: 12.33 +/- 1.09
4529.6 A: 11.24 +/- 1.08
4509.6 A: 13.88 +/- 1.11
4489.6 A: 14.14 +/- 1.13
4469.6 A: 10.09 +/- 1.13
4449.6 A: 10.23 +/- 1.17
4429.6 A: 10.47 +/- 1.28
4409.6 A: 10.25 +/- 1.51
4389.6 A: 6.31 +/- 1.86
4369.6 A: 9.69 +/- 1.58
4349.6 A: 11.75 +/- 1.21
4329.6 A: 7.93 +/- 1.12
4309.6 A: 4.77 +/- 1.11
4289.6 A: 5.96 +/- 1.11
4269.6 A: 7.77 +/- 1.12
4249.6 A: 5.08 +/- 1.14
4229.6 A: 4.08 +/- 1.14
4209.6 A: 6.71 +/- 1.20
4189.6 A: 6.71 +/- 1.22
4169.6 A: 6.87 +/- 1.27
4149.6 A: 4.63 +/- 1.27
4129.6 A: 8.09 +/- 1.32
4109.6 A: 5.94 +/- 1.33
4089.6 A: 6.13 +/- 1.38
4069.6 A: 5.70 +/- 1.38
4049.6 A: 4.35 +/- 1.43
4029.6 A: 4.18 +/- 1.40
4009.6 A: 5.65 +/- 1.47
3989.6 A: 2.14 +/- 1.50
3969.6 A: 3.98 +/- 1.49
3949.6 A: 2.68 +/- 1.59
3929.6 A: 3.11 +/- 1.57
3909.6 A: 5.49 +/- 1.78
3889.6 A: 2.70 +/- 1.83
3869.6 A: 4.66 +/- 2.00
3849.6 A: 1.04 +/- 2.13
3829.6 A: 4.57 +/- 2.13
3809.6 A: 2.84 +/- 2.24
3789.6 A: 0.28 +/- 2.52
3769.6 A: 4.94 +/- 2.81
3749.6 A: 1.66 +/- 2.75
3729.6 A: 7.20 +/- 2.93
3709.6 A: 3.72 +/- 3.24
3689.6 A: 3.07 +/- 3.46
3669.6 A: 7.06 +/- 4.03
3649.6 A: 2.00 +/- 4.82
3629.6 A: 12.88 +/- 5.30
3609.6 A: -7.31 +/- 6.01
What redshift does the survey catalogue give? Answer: 0.00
